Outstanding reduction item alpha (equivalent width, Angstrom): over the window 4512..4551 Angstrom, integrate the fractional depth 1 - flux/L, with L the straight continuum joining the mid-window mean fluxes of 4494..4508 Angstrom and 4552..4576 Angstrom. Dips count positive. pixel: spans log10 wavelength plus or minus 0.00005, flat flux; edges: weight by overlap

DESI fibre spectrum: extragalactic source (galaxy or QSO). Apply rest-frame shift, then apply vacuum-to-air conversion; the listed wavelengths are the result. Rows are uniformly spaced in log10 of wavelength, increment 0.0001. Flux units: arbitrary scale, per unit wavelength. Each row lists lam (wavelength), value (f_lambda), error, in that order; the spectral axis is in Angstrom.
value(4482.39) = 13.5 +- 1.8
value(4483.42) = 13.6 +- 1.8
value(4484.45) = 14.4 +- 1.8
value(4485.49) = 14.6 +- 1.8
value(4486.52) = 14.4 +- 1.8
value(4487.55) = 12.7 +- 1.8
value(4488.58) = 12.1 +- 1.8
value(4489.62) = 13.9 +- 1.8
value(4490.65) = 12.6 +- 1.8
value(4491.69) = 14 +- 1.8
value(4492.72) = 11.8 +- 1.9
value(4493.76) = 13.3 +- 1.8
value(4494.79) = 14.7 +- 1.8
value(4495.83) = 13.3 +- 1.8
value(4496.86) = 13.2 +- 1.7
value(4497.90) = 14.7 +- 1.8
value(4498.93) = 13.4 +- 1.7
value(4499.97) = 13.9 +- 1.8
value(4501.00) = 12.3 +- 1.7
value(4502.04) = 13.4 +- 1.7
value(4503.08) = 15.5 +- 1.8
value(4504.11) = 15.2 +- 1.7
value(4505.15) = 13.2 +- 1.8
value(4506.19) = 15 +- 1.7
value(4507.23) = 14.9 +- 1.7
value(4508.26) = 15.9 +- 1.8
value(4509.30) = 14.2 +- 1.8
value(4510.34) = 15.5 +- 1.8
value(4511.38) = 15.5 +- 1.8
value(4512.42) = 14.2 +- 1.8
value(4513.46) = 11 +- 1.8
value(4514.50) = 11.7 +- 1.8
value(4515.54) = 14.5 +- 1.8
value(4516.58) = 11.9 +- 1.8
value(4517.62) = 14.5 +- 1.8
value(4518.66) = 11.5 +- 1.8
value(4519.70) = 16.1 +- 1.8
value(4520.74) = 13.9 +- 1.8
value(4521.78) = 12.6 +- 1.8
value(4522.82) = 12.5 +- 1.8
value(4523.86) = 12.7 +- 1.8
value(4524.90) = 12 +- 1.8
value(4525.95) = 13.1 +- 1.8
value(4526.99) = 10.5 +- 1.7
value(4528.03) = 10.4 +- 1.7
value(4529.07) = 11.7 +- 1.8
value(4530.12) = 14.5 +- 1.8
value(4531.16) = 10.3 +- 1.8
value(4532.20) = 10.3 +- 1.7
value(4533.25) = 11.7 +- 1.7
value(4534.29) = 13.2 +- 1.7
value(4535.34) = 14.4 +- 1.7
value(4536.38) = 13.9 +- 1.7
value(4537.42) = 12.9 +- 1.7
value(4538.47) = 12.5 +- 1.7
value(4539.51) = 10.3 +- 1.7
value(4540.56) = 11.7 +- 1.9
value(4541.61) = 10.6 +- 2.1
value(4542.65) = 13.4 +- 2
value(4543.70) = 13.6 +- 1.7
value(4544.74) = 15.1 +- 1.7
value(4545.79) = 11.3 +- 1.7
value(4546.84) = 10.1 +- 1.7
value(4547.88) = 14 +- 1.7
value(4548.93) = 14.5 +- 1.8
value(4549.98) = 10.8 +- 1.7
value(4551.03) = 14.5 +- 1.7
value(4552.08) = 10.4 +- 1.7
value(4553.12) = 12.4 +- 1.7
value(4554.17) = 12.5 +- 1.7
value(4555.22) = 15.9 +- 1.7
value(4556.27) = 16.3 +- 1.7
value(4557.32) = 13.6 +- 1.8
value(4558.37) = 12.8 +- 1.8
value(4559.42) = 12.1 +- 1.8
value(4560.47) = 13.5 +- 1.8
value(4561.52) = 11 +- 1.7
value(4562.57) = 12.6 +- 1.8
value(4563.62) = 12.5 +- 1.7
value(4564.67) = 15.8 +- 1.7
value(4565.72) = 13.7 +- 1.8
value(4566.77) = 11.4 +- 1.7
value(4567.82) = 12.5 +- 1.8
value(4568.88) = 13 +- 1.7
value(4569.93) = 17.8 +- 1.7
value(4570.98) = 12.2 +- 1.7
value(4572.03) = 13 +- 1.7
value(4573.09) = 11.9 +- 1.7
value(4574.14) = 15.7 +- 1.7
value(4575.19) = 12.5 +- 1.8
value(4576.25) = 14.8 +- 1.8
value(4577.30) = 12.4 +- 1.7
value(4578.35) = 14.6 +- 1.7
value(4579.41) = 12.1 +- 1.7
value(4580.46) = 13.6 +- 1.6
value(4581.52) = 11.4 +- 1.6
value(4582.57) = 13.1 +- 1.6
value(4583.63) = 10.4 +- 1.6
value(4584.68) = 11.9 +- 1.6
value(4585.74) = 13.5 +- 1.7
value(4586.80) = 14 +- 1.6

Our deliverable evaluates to 3.3 Angstrom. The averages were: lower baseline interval 14.1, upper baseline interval 13.3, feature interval 12.6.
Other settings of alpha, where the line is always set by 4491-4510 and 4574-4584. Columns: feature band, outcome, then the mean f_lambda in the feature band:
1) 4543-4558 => 0.2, 13.2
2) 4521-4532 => 1.3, 12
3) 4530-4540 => 0.9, 12.3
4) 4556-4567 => 0.0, 13.2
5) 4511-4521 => 0.3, 13.4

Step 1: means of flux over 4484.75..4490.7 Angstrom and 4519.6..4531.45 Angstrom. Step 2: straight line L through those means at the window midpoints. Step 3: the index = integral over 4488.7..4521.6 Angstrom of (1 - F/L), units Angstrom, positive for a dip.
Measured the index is -2.0 Angstrom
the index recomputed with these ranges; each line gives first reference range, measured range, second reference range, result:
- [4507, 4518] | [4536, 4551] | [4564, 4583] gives 1.3 Angstrom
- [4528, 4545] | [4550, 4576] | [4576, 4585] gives -1.5 Angstrom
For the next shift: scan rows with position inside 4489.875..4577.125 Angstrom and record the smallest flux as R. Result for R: 10.1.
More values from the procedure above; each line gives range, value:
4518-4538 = 10.3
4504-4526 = 11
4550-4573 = 10.4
